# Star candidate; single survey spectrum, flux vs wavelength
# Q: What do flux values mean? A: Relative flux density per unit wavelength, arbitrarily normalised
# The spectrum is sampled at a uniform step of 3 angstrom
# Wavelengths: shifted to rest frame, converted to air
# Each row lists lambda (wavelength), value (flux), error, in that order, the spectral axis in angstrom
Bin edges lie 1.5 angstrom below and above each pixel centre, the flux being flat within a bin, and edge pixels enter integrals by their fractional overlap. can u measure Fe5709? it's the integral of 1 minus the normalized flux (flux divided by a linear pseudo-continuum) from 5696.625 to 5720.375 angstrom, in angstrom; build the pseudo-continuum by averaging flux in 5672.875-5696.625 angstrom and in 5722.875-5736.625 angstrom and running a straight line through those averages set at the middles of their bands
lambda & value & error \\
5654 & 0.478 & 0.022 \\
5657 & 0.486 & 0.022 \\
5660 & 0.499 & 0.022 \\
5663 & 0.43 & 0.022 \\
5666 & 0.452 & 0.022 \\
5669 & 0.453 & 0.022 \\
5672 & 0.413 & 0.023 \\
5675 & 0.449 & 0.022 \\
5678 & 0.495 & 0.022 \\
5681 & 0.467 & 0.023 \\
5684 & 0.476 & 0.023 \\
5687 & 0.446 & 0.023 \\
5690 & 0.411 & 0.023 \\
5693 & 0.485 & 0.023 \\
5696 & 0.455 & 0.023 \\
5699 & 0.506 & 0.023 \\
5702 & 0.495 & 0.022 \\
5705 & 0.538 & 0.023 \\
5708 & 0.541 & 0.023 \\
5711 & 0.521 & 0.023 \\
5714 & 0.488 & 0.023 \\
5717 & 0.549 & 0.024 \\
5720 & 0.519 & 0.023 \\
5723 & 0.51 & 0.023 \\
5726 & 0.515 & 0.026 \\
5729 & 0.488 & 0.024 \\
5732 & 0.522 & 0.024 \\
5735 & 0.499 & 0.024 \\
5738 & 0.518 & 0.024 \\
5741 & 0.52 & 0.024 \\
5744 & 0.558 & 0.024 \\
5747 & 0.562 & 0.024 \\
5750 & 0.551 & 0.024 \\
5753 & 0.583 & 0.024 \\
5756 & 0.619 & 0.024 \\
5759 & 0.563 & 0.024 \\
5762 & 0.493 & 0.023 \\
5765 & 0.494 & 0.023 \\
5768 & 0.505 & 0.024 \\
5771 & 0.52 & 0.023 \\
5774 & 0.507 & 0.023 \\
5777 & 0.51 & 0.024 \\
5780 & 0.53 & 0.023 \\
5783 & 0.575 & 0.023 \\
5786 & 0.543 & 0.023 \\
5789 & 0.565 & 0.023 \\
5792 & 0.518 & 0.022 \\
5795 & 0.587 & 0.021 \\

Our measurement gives -1.6 angstrom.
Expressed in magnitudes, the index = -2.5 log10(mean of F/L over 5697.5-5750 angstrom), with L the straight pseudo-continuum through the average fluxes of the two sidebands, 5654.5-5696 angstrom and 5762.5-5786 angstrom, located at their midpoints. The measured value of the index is -0.070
